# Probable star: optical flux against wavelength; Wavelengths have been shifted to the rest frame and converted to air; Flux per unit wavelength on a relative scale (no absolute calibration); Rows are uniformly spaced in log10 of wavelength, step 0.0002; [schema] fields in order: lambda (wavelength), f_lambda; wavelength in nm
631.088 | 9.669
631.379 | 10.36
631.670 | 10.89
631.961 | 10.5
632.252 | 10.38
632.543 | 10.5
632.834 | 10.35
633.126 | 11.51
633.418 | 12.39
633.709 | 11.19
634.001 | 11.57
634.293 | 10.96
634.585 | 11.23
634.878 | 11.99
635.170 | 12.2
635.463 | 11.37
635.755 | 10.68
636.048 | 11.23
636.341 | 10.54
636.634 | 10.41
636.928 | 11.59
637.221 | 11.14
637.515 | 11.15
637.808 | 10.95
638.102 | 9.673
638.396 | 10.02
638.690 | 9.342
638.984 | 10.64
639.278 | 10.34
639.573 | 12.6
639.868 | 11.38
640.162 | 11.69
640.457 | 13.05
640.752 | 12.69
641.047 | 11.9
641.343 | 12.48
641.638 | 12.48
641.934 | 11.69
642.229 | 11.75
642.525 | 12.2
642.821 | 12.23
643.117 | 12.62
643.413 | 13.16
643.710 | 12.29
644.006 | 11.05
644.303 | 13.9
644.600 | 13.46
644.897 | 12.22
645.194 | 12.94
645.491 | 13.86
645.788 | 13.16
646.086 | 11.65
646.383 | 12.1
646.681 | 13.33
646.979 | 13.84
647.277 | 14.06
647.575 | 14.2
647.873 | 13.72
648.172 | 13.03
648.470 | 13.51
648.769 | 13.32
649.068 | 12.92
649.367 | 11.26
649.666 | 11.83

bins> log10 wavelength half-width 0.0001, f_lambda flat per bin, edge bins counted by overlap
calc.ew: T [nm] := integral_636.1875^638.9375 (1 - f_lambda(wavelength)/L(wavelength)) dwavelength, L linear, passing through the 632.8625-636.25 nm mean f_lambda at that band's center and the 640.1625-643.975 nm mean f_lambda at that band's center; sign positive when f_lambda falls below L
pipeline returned 0.29 nm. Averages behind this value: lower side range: 11.4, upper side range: 12.3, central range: 10.5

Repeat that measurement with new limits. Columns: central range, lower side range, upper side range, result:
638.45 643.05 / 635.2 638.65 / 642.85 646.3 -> 0.010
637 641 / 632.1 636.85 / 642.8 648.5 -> 0.257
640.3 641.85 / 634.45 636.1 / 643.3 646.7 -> -0.033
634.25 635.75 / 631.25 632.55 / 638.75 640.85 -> -0.074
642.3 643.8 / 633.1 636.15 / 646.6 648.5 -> 0.053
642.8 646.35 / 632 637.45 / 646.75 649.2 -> 0.066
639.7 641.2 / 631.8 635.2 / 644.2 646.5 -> 0.006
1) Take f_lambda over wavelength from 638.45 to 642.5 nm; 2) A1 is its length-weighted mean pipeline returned 11.7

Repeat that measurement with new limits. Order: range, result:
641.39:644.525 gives 12.4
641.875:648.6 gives 12.9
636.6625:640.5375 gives 11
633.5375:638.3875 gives 11.1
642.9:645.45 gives 12.7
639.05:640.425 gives 11.6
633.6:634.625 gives 11.2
